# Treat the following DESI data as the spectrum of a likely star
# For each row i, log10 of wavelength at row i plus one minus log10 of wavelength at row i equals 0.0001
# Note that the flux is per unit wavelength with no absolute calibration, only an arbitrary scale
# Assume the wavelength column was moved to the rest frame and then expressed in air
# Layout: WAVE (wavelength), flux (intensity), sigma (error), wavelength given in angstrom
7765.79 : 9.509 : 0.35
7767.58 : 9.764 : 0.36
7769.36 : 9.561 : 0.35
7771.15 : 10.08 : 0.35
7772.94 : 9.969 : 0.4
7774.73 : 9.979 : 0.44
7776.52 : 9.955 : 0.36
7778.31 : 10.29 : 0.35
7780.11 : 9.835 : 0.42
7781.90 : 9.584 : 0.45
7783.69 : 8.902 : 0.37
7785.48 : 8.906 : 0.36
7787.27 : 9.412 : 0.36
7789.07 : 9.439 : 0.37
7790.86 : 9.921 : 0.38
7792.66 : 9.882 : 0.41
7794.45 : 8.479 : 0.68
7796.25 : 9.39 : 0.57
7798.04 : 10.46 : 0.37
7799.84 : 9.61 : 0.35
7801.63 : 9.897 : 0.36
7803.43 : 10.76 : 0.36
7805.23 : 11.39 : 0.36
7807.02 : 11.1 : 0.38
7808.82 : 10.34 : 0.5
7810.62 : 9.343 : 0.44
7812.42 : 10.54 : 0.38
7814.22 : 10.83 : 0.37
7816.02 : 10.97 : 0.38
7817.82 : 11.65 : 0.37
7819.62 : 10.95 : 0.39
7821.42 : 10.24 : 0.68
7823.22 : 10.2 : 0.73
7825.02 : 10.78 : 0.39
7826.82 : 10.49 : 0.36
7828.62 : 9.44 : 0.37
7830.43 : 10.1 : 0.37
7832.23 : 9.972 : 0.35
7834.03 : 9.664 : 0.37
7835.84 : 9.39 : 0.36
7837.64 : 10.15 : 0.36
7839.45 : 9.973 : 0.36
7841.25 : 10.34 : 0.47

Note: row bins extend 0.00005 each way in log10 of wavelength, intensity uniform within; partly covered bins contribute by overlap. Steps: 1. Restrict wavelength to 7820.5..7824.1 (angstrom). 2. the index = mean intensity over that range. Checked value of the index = 10.2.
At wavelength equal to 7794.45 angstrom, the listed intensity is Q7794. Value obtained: 8.479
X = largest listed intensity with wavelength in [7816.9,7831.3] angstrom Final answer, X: 11.65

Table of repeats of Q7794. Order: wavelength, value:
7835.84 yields 9.39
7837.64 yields 10.15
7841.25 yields 10.34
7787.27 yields 9.412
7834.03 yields 9.664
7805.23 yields 11.39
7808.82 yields 10.34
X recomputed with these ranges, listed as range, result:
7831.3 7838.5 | 10.15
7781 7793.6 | 9.921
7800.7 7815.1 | 11.39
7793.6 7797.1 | 9.39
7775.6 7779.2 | 10.29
